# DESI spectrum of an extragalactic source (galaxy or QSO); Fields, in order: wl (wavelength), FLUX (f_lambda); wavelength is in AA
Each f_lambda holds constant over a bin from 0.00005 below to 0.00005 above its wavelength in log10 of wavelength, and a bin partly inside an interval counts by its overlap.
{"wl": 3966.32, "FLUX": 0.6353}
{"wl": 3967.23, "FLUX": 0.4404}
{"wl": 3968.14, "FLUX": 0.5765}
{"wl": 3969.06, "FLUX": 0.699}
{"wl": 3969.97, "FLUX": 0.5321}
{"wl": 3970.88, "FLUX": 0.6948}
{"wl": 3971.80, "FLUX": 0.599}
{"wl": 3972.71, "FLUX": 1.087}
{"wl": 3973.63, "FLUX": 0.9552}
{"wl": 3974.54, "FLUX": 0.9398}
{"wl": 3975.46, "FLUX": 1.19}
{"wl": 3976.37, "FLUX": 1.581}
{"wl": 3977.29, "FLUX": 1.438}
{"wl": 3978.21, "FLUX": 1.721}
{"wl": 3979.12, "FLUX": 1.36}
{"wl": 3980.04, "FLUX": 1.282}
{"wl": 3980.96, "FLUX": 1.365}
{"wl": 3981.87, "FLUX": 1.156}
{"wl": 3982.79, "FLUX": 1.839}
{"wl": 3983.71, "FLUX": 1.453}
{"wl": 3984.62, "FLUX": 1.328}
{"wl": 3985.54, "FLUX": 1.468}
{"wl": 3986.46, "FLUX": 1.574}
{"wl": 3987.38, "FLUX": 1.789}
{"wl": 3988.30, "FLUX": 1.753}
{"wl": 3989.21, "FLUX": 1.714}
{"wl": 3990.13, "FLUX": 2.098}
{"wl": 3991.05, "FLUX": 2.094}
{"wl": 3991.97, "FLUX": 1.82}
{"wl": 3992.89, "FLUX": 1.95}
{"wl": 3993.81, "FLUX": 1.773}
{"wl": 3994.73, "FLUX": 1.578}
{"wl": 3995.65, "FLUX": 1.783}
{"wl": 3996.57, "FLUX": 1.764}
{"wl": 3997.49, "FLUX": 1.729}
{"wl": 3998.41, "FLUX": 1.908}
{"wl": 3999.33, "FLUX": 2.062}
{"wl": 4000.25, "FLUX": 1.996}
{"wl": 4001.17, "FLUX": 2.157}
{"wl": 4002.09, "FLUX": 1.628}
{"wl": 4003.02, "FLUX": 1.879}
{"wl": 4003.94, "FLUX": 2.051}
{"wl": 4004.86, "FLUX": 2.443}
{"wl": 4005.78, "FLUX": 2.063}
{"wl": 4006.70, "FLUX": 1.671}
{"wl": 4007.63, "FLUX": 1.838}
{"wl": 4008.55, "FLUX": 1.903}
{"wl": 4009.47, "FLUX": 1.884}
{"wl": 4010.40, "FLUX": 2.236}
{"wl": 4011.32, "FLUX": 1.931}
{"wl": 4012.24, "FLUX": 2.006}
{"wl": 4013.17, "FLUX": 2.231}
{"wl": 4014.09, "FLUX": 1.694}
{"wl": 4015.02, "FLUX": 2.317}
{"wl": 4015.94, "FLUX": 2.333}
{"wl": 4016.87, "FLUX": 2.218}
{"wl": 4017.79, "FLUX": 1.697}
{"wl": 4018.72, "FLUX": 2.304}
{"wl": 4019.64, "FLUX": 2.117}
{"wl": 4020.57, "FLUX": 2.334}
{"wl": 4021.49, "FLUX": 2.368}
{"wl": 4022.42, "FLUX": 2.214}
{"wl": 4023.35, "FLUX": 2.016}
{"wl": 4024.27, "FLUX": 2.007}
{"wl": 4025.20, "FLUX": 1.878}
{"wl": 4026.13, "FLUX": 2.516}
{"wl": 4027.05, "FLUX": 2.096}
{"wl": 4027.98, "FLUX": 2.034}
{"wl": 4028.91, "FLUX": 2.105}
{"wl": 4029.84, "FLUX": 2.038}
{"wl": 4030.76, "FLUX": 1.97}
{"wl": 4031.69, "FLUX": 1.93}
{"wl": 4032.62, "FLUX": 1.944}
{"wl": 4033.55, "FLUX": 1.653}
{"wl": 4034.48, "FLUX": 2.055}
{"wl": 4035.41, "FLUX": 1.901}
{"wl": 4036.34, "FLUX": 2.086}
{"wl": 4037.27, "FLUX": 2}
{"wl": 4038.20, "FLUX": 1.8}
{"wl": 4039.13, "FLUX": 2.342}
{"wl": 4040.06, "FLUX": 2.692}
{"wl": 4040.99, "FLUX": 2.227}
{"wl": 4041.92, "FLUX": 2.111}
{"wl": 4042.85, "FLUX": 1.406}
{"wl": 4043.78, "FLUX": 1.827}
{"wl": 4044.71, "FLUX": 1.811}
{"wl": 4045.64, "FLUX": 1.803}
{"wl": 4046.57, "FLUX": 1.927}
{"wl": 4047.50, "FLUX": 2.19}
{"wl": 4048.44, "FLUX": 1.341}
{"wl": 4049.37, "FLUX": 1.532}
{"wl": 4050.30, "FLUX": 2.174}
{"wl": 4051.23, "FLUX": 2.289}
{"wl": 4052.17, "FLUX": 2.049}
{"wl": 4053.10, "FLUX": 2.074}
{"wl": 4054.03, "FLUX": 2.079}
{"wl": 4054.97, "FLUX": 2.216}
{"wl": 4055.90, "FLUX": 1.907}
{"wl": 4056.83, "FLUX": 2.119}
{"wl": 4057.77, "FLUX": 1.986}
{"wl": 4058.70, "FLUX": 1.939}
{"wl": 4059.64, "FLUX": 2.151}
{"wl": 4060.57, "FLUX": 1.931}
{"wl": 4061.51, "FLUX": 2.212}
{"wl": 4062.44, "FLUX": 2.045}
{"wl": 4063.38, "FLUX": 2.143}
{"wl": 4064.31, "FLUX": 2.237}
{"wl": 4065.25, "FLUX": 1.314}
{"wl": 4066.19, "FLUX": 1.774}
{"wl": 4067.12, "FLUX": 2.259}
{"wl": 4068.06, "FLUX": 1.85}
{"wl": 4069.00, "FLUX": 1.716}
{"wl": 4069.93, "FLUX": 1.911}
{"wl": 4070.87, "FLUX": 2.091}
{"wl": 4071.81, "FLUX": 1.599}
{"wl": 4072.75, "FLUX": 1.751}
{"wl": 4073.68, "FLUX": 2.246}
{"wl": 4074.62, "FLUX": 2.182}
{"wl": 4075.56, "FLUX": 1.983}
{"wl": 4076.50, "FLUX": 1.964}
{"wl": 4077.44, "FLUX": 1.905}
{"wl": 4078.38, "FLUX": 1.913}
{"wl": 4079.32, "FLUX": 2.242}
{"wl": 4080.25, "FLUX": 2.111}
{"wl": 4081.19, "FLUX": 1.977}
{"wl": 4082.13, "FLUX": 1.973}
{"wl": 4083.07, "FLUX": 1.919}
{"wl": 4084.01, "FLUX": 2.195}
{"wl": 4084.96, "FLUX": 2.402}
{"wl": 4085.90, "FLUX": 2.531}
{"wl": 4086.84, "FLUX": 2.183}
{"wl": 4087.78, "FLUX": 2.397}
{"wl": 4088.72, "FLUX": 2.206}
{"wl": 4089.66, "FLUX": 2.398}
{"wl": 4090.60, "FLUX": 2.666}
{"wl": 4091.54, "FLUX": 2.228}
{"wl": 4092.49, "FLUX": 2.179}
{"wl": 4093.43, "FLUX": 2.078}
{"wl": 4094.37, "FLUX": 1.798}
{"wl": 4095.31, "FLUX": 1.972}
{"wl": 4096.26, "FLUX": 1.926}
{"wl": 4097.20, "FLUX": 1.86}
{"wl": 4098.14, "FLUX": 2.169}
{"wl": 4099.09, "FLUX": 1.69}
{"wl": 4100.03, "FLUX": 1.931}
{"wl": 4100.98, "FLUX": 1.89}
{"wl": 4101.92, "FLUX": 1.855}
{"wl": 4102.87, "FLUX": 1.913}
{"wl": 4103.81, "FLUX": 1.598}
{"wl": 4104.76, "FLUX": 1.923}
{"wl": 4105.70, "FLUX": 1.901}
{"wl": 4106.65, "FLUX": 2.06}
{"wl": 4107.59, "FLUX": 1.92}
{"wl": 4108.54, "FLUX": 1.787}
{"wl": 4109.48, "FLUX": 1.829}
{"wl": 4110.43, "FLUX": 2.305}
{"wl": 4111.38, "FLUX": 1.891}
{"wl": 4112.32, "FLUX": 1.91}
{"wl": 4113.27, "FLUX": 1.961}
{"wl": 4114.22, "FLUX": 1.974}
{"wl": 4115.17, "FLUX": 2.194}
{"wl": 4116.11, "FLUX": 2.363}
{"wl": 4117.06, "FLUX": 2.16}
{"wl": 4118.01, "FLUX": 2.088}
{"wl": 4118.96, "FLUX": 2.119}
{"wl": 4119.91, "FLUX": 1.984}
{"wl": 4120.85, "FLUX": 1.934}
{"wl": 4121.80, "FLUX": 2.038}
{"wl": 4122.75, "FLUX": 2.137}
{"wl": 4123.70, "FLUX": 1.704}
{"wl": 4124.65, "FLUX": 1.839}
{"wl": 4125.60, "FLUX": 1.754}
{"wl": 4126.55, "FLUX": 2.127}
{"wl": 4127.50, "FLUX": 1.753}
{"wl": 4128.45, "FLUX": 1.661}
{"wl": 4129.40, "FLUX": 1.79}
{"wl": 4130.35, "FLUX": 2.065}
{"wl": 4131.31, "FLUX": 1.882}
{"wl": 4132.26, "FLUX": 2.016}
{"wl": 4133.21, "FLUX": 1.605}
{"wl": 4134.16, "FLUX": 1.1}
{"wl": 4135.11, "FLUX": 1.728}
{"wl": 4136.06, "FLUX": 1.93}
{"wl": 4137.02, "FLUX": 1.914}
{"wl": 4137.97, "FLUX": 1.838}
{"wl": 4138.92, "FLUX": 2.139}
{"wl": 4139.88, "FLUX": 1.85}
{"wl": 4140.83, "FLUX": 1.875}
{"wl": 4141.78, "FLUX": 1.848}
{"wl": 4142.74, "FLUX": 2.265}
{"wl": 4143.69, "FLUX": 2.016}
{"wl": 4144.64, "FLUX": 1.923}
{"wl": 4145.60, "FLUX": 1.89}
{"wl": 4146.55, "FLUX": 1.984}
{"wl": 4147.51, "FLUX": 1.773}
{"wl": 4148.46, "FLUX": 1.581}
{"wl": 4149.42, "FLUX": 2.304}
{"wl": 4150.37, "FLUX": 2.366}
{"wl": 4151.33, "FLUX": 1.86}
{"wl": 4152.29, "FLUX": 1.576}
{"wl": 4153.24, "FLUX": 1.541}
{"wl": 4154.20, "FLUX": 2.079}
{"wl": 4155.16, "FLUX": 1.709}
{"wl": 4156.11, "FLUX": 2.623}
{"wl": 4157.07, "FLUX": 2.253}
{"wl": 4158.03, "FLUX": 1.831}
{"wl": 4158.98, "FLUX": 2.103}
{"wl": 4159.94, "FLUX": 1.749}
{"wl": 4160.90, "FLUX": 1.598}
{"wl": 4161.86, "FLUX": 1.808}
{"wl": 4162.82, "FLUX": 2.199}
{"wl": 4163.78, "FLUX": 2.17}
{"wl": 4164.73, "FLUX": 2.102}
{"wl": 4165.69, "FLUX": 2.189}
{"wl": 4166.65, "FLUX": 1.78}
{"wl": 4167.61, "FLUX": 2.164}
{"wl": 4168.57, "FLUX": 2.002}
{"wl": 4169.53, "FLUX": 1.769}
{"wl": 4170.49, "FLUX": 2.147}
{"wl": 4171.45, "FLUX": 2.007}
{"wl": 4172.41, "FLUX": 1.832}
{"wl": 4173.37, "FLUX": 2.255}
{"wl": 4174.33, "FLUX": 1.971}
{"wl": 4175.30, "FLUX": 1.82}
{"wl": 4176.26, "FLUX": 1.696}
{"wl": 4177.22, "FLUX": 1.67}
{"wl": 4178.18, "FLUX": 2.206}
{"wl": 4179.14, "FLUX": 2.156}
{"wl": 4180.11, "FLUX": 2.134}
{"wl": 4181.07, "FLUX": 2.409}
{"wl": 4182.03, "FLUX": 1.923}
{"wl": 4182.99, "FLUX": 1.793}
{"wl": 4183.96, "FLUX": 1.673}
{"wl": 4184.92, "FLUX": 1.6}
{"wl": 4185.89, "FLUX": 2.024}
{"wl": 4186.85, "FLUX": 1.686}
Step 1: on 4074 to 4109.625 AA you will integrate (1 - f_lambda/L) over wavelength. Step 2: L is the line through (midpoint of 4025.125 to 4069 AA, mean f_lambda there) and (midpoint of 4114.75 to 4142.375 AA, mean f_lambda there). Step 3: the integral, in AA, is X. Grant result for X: -1.7 AA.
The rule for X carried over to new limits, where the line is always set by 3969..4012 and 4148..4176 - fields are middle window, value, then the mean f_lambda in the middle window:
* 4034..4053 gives -2.7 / 1.98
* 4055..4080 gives -2.8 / 1.98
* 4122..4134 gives 0.4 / 1.84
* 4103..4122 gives -1.2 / 2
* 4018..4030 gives -3.2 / 2.15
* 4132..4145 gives 0.5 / 1.86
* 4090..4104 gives -1.2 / 1.99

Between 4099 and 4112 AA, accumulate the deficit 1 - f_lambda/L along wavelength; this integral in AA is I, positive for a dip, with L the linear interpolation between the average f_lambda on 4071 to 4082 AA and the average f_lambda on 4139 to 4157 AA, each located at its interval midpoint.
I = 0.5 AA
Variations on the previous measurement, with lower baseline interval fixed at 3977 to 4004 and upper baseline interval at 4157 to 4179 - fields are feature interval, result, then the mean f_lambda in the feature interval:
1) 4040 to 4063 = -2.41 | 1.99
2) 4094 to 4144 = -0.59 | 1.92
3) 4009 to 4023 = -2.99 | 2.12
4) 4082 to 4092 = -2.37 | 2.29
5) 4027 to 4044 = -2.23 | 2.01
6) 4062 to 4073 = -0.42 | 1.89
